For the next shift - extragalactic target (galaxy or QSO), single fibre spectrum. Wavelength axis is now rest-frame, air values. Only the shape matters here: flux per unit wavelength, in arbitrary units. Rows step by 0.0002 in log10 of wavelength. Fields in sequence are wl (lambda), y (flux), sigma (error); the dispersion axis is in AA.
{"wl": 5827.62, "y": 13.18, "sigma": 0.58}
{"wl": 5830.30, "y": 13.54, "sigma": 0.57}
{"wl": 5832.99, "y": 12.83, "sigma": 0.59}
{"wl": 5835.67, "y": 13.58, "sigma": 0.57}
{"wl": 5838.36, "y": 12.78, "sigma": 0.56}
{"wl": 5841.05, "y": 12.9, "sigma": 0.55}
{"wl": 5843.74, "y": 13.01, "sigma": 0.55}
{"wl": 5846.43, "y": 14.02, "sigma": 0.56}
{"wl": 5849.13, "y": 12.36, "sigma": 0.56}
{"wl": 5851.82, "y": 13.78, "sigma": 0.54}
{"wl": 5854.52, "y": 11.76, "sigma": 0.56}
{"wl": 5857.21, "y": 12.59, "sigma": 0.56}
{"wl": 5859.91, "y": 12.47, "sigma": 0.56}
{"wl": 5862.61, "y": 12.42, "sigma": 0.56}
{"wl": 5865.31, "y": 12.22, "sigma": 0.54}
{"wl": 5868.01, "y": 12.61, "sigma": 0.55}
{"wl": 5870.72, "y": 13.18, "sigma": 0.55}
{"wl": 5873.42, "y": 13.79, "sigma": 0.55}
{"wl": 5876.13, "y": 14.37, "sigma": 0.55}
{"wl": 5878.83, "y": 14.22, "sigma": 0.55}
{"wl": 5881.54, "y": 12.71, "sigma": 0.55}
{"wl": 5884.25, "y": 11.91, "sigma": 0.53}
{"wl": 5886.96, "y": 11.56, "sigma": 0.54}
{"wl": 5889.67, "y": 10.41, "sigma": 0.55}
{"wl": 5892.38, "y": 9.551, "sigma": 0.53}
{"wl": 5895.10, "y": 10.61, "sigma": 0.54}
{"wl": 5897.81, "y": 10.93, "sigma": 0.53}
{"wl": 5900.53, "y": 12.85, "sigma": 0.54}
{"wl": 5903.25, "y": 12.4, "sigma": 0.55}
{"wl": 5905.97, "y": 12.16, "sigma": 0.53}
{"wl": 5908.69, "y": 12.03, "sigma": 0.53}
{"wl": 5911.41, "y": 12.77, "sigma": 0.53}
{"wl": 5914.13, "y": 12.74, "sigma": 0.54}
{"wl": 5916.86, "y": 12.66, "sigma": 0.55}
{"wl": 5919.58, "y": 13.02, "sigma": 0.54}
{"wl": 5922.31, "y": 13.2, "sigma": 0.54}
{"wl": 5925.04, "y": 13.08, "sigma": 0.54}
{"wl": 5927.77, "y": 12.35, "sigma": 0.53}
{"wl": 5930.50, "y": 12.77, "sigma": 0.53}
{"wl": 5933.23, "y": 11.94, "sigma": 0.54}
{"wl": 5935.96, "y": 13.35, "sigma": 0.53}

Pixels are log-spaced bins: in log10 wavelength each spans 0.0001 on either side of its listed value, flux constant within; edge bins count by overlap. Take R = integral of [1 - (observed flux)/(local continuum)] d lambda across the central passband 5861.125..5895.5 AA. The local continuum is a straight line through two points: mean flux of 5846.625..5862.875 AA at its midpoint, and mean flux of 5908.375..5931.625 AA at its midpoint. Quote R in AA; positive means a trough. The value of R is 1.05 AA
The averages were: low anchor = 12.7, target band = 12.3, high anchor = 12.8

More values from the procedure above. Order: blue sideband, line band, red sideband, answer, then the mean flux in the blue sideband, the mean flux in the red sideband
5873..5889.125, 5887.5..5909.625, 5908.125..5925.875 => 2.58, 12.9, 12.8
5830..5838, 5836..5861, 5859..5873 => 0.16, 13.2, 12.7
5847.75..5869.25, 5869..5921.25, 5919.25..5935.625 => 1.35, 12.5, 12.7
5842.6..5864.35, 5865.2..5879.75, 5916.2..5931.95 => -0.76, 12.8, 12.9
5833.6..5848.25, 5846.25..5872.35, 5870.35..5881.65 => 1.59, 13.2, 13.8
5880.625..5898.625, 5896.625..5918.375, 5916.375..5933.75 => -0.76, 11.1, 12.8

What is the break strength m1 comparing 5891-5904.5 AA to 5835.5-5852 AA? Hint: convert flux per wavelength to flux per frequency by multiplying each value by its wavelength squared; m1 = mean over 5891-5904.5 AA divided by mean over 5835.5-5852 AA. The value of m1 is 0.87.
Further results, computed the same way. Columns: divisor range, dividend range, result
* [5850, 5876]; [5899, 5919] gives 0.99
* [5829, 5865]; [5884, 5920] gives 0.93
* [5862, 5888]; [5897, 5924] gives 0.98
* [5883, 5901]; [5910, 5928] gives 1.18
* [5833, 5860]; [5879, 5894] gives 0.90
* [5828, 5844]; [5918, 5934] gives 1.00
